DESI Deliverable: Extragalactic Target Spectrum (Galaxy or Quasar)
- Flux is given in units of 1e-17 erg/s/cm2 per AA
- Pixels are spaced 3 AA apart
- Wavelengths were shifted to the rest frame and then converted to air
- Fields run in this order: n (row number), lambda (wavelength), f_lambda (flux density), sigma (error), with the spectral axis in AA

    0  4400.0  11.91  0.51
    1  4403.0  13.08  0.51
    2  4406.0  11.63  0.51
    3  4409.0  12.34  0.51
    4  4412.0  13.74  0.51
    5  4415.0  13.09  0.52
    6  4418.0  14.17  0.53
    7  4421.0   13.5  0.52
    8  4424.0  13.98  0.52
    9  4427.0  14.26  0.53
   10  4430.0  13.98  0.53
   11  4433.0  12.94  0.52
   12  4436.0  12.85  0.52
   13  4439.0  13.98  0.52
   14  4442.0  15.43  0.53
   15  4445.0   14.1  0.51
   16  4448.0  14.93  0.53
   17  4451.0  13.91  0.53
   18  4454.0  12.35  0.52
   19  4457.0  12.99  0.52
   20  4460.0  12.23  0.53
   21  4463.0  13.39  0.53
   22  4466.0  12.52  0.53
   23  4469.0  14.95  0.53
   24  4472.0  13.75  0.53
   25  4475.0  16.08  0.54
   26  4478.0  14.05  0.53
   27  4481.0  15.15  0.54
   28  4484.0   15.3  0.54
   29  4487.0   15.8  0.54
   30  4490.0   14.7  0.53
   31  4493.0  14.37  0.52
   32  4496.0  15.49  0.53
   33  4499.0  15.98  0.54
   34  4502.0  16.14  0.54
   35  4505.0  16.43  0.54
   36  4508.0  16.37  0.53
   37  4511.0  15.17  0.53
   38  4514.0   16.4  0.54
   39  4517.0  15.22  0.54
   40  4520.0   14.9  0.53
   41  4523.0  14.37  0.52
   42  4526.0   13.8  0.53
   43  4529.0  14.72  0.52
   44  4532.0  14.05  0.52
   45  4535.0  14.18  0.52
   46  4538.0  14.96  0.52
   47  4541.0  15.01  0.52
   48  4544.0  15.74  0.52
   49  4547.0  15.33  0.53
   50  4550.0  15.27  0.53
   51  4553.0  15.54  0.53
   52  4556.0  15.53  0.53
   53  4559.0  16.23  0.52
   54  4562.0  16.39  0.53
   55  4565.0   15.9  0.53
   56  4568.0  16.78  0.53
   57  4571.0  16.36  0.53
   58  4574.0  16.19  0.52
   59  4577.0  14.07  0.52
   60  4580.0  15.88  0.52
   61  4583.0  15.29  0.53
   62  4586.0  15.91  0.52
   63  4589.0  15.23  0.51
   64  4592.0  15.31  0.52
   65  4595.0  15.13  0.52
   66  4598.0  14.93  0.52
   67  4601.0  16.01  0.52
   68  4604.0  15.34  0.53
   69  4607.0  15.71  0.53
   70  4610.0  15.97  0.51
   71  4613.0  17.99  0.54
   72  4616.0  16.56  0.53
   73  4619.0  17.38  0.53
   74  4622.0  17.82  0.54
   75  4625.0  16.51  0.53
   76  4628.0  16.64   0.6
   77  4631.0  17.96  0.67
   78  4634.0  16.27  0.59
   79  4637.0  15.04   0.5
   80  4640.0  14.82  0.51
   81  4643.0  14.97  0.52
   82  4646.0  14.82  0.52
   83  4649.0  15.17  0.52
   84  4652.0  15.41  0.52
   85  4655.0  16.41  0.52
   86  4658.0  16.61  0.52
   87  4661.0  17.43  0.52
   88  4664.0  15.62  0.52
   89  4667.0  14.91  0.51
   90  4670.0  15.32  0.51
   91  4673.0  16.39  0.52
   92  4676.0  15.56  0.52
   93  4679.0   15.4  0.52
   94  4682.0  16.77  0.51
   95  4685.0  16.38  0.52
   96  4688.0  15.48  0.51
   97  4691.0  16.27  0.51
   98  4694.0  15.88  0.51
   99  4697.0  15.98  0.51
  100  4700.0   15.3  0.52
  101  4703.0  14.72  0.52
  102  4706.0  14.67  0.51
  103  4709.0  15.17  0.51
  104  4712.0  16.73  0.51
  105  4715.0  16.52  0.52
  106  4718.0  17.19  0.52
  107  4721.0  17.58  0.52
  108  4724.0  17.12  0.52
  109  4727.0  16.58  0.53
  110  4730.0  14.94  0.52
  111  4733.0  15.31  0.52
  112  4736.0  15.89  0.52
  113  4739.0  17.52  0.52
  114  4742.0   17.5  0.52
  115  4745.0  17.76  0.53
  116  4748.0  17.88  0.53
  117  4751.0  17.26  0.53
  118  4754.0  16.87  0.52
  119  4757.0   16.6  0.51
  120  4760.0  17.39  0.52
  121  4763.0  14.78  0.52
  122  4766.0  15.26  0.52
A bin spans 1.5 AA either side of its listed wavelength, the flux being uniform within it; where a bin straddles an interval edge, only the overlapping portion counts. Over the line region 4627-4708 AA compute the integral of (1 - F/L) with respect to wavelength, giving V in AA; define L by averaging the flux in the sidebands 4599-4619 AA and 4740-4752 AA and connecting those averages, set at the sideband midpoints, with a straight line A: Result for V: 5.2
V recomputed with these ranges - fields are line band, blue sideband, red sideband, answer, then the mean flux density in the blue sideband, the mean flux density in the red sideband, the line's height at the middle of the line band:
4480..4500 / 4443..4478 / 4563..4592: -1.4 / 13.8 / 15.7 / 14.3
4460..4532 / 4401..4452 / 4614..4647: -1.9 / 13.6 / 16.3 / 14.5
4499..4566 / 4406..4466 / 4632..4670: -4.1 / 13.5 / 15.6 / 14.5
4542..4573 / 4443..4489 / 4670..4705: -2.3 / 14.1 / 15.8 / 14.8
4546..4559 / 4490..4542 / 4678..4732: -0.2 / 15.1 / 16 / 15.3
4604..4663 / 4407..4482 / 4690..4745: -3.1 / 13.8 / 16.2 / 15.5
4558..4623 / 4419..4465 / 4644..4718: -4.4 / 13.6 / 15.8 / 15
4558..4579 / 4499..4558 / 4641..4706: -0.8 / 15.2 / 15.7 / 15.4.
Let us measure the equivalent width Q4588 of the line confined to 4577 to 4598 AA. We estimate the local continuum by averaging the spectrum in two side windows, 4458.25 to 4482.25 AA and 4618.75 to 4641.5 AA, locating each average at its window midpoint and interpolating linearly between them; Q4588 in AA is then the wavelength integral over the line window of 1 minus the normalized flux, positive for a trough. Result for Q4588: 0.7 AA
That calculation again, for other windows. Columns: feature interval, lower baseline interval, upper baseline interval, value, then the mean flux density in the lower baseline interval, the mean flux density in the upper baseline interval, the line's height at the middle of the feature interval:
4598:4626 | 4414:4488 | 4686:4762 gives -2.0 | 14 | 16.4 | 15.4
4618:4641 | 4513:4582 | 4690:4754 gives -1.1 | 15.3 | 16.4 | 15.8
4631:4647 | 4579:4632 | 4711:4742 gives 0.8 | 16.2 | 16.6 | 16.3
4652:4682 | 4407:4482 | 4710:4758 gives 0.2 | 13.8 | 16.8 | 16.1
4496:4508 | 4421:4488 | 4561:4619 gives -1.2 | 14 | 15.9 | 14.7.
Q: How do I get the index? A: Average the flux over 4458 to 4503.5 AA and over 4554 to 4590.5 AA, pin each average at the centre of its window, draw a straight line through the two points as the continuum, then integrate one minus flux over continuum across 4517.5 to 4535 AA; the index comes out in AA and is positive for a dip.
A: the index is 0.9 AA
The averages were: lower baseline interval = 14.6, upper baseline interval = 15.8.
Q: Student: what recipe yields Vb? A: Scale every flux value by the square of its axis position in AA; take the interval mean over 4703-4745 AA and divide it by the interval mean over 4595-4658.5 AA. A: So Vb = 1.06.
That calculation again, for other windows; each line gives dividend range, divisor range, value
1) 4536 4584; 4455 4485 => 1.16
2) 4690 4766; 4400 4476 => 1.37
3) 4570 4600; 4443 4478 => 1.18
